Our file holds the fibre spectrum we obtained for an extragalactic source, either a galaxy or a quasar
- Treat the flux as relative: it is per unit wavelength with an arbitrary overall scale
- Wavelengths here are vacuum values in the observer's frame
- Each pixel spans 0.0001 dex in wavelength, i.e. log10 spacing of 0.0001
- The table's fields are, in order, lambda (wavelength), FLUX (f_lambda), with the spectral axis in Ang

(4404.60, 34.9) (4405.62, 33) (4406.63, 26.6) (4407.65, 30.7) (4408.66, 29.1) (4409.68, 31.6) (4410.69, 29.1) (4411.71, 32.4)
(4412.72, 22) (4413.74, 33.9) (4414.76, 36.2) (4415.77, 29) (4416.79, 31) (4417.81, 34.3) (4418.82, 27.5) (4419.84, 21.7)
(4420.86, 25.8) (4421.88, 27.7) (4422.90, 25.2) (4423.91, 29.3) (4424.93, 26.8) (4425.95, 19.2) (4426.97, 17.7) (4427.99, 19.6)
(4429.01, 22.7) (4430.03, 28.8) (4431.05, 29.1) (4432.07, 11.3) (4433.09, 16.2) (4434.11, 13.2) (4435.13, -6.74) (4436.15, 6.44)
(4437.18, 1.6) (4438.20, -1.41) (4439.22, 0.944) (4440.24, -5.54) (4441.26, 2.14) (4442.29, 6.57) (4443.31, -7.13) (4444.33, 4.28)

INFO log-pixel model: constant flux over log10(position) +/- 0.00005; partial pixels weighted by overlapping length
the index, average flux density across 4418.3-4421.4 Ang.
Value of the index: 25.1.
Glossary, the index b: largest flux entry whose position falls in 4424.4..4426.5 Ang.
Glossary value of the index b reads 26.8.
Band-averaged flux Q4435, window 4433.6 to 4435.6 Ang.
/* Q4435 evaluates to 3.43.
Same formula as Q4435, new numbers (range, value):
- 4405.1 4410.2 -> 30.2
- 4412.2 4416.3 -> 30.3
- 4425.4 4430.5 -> 21.6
